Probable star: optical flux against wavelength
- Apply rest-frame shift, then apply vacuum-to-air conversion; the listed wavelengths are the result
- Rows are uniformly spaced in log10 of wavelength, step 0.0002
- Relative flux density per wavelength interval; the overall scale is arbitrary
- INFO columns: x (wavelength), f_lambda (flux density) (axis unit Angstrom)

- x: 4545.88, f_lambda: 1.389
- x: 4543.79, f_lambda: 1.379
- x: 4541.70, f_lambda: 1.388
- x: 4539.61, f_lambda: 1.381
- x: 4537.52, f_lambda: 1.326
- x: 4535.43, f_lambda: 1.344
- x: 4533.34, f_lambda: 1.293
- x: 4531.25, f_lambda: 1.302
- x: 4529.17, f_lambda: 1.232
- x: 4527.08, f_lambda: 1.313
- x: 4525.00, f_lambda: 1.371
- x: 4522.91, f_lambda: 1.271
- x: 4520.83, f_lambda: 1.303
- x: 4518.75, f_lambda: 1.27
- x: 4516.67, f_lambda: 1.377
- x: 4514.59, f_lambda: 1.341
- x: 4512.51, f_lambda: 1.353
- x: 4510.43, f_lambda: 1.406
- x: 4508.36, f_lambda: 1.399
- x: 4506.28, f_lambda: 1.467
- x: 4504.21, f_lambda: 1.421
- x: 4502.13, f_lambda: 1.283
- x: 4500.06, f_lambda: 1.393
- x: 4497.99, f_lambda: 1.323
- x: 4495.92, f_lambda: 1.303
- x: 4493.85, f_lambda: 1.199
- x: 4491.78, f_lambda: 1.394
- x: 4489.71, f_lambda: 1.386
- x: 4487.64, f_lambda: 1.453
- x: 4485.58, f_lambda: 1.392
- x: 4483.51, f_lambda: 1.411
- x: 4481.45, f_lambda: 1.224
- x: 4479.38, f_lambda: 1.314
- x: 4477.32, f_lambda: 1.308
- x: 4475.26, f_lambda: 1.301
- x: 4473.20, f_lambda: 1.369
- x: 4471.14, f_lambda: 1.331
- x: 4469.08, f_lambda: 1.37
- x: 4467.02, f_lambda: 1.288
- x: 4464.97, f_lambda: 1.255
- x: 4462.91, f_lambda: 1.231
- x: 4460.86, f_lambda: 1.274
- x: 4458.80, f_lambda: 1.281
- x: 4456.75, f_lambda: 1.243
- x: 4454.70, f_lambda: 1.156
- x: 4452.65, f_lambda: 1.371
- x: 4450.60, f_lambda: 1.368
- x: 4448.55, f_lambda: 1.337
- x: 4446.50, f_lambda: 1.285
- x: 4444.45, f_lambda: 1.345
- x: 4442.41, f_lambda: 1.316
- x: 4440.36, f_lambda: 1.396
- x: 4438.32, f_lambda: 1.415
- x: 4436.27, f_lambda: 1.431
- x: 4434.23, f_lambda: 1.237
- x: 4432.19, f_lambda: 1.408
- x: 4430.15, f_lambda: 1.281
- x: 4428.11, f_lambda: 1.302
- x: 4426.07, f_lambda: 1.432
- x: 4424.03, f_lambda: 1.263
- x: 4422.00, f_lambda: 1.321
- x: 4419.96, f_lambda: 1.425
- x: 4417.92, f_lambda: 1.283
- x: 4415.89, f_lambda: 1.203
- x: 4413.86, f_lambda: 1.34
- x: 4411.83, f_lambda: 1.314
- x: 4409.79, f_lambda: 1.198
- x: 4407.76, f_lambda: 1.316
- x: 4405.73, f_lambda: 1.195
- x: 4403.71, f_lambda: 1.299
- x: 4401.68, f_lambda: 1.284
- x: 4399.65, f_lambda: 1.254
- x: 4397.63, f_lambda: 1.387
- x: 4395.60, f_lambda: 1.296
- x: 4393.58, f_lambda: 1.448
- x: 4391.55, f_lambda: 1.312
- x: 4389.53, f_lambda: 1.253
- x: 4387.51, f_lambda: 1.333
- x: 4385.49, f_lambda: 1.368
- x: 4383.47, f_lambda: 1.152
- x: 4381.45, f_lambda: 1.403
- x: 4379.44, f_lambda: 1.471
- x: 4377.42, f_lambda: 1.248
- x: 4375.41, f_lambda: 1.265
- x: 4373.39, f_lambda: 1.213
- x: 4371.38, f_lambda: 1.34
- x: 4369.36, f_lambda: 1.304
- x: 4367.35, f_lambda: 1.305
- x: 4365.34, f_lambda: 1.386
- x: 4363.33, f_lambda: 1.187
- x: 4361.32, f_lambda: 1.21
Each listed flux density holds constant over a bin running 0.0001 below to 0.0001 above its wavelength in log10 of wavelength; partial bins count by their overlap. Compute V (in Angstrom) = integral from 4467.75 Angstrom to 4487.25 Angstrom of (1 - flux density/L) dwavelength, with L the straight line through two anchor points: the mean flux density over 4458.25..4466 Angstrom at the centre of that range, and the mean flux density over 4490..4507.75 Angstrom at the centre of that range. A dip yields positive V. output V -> -0.62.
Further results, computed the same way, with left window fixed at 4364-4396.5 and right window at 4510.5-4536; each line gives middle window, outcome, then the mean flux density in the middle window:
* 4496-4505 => -0.2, 1.35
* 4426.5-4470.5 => 0.1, 1.32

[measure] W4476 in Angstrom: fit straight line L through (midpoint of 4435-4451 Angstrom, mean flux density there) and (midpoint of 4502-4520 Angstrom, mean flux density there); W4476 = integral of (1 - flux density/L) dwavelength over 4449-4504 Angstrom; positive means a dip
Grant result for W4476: 1.9 Angstrom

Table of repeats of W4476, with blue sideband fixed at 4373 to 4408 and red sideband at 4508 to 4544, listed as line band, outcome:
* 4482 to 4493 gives -0.58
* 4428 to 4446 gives -0.44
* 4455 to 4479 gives 0.55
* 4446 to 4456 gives 0.12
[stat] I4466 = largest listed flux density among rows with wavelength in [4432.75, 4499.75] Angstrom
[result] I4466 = 1.453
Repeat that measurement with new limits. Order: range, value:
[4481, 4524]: 1.467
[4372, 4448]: 1.471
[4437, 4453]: 1.415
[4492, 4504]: 1.393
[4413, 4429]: 1.432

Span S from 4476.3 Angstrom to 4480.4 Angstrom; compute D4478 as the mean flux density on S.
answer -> 1.31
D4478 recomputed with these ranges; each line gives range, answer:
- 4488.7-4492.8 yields 1.39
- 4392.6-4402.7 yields 1.33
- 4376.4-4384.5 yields 1.32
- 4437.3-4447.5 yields 1.35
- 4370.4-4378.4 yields 1.27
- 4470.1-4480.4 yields 1.32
